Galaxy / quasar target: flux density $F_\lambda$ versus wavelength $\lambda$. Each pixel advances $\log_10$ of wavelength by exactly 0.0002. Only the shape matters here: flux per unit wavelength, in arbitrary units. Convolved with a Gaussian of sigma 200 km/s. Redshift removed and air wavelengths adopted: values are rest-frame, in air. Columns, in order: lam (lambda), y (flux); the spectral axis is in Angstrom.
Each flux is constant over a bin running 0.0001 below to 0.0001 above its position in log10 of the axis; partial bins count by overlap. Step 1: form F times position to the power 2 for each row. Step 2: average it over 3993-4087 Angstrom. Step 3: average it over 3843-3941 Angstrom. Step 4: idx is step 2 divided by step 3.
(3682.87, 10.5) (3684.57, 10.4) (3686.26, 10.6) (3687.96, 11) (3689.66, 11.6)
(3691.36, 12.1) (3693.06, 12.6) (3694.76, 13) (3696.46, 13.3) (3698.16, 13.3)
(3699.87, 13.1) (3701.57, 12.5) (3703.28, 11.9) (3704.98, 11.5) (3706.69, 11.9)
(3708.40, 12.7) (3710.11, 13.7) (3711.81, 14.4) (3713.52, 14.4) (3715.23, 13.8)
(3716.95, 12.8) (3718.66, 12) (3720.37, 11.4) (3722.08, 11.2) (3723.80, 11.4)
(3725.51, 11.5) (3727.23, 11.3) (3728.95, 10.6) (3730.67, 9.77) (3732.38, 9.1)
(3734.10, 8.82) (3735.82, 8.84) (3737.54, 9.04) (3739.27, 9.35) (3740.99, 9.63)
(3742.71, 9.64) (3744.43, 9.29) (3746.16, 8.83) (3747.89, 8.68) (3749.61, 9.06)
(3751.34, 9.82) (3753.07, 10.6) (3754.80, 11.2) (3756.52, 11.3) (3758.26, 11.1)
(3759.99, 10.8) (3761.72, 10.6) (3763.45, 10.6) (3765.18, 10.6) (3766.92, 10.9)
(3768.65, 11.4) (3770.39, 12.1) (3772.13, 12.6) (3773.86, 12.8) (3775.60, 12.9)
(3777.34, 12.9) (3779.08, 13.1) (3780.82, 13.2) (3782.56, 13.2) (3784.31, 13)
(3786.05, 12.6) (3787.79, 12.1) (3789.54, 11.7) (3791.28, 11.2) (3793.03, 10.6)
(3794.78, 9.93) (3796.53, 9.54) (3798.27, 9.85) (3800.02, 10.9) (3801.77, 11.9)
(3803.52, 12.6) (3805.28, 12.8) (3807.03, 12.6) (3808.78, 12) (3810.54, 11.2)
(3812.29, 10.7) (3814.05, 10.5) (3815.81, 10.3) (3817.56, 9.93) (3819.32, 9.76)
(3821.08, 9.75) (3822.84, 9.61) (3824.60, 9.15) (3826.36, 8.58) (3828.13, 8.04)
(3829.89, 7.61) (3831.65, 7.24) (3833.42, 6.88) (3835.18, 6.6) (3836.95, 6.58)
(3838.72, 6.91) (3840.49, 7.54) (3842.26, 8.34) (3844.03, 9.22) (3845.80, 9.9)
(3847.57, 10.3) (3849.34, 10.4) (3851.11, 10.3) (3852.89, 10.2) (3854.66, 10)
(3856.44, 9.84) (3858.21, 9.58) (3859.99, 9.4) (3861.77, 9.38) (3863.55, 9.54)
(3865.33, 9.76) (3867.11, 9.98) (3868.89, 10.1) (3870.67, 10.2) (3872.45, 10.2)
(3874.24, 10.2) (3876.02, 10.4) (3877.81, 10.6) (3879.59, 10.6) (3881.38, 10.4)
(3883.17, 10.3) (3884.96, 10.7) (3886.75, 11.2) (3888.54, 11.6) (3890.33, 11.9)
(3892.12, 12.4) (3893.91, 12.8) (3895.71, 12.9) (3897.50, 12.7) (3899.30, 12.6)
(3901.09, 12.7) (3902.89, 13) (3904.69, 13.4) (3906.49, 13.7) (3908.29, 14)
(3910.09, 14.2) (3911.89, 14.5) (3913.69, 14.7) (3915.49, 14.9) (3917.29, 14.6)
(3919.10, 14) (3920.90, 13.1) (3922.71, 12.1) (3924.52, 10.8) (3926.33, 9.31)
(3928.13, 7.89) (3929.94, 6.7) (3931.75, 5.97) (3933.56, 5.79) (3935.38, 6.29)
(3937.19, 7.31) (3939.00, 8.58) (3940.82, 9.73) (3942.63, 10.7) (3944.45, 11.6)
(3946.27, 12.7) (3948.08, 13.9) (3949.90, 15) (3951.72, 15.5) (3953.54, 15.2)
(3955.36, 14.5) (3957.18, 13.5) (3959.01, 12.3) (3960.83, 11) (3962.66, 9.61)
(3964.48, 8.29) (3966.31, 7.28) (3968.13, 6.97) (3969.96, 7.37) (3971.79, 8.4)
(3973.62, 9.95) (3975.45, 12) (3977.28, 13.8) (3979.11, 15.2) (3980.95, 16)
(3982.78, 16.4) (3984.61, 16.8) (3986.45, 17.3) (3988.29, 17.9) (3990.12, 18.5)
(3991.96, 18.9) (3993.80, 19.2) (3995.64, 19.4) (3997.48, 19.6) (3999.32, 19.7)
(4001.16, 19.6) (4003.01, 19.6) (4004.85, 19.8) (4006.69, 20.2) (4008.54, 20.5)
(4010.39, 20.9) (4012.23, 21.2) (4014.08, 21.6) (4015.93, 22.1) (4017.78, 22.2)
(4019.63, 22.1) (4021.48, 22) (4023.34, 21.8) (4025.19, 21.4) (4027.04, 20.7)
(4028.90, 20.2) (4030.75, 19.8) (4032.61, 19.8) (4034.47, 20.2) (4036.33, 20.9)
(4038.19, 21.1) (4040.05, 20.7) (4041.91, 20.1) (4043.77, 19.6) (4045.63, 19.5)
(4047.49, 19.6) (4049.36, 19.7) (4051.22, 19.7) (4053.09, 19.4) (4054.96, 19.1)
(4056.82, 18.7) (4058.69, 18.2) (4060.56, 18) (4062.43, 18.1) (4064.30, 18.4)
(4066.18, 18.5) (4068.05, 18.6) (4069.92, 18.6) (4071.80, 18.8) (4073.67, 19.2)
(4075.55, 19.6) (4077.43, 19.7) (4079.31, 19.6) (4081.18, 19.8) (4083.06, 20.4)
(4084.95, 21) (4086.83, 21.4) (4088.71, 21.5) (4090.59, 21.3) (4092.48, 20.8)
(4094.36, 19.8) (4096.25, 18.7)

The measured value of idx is 2.0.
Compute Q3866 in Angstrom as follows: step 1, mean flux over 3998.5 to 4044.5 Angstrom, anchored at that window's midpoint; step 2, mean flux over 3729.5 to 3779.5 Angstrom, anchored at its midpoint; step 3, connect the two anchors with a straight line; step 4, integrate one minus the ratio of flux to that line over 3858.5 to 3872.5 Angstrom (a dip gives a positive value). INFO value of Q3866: 4.72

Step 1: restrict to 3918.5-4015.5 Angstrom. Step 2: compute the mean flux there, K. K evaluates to 13.8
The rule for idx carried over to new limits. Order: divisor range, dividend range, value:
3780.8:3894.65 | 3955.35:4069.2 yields 1.90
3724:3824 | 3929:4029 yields 1.55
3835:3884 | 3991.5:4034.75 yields 2.32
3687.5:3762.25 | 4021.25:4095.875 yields 2.10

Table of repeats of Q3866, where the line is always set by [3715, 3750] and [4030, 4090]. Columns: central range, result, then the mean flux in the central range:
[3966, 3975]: 4.65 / 8.25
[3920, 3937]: 7.75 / 8.6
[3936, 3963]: 7.22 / 12.1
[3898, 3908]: 1.32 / 13.1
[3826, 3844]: 7.77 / 7.48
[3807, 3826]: 3.42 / 10.4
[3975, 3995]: 0.90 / 16.7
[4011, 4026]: -2.74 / 21.8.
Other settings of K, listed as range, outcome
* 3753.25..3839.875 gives 10.7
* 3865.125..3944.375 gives 11.1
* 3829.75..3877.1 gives 9.17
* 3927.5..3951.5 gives 9.59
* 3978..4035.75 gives 19.7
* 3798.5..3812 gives 11.8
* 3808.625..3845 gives 8.81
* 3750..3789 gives 11.8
